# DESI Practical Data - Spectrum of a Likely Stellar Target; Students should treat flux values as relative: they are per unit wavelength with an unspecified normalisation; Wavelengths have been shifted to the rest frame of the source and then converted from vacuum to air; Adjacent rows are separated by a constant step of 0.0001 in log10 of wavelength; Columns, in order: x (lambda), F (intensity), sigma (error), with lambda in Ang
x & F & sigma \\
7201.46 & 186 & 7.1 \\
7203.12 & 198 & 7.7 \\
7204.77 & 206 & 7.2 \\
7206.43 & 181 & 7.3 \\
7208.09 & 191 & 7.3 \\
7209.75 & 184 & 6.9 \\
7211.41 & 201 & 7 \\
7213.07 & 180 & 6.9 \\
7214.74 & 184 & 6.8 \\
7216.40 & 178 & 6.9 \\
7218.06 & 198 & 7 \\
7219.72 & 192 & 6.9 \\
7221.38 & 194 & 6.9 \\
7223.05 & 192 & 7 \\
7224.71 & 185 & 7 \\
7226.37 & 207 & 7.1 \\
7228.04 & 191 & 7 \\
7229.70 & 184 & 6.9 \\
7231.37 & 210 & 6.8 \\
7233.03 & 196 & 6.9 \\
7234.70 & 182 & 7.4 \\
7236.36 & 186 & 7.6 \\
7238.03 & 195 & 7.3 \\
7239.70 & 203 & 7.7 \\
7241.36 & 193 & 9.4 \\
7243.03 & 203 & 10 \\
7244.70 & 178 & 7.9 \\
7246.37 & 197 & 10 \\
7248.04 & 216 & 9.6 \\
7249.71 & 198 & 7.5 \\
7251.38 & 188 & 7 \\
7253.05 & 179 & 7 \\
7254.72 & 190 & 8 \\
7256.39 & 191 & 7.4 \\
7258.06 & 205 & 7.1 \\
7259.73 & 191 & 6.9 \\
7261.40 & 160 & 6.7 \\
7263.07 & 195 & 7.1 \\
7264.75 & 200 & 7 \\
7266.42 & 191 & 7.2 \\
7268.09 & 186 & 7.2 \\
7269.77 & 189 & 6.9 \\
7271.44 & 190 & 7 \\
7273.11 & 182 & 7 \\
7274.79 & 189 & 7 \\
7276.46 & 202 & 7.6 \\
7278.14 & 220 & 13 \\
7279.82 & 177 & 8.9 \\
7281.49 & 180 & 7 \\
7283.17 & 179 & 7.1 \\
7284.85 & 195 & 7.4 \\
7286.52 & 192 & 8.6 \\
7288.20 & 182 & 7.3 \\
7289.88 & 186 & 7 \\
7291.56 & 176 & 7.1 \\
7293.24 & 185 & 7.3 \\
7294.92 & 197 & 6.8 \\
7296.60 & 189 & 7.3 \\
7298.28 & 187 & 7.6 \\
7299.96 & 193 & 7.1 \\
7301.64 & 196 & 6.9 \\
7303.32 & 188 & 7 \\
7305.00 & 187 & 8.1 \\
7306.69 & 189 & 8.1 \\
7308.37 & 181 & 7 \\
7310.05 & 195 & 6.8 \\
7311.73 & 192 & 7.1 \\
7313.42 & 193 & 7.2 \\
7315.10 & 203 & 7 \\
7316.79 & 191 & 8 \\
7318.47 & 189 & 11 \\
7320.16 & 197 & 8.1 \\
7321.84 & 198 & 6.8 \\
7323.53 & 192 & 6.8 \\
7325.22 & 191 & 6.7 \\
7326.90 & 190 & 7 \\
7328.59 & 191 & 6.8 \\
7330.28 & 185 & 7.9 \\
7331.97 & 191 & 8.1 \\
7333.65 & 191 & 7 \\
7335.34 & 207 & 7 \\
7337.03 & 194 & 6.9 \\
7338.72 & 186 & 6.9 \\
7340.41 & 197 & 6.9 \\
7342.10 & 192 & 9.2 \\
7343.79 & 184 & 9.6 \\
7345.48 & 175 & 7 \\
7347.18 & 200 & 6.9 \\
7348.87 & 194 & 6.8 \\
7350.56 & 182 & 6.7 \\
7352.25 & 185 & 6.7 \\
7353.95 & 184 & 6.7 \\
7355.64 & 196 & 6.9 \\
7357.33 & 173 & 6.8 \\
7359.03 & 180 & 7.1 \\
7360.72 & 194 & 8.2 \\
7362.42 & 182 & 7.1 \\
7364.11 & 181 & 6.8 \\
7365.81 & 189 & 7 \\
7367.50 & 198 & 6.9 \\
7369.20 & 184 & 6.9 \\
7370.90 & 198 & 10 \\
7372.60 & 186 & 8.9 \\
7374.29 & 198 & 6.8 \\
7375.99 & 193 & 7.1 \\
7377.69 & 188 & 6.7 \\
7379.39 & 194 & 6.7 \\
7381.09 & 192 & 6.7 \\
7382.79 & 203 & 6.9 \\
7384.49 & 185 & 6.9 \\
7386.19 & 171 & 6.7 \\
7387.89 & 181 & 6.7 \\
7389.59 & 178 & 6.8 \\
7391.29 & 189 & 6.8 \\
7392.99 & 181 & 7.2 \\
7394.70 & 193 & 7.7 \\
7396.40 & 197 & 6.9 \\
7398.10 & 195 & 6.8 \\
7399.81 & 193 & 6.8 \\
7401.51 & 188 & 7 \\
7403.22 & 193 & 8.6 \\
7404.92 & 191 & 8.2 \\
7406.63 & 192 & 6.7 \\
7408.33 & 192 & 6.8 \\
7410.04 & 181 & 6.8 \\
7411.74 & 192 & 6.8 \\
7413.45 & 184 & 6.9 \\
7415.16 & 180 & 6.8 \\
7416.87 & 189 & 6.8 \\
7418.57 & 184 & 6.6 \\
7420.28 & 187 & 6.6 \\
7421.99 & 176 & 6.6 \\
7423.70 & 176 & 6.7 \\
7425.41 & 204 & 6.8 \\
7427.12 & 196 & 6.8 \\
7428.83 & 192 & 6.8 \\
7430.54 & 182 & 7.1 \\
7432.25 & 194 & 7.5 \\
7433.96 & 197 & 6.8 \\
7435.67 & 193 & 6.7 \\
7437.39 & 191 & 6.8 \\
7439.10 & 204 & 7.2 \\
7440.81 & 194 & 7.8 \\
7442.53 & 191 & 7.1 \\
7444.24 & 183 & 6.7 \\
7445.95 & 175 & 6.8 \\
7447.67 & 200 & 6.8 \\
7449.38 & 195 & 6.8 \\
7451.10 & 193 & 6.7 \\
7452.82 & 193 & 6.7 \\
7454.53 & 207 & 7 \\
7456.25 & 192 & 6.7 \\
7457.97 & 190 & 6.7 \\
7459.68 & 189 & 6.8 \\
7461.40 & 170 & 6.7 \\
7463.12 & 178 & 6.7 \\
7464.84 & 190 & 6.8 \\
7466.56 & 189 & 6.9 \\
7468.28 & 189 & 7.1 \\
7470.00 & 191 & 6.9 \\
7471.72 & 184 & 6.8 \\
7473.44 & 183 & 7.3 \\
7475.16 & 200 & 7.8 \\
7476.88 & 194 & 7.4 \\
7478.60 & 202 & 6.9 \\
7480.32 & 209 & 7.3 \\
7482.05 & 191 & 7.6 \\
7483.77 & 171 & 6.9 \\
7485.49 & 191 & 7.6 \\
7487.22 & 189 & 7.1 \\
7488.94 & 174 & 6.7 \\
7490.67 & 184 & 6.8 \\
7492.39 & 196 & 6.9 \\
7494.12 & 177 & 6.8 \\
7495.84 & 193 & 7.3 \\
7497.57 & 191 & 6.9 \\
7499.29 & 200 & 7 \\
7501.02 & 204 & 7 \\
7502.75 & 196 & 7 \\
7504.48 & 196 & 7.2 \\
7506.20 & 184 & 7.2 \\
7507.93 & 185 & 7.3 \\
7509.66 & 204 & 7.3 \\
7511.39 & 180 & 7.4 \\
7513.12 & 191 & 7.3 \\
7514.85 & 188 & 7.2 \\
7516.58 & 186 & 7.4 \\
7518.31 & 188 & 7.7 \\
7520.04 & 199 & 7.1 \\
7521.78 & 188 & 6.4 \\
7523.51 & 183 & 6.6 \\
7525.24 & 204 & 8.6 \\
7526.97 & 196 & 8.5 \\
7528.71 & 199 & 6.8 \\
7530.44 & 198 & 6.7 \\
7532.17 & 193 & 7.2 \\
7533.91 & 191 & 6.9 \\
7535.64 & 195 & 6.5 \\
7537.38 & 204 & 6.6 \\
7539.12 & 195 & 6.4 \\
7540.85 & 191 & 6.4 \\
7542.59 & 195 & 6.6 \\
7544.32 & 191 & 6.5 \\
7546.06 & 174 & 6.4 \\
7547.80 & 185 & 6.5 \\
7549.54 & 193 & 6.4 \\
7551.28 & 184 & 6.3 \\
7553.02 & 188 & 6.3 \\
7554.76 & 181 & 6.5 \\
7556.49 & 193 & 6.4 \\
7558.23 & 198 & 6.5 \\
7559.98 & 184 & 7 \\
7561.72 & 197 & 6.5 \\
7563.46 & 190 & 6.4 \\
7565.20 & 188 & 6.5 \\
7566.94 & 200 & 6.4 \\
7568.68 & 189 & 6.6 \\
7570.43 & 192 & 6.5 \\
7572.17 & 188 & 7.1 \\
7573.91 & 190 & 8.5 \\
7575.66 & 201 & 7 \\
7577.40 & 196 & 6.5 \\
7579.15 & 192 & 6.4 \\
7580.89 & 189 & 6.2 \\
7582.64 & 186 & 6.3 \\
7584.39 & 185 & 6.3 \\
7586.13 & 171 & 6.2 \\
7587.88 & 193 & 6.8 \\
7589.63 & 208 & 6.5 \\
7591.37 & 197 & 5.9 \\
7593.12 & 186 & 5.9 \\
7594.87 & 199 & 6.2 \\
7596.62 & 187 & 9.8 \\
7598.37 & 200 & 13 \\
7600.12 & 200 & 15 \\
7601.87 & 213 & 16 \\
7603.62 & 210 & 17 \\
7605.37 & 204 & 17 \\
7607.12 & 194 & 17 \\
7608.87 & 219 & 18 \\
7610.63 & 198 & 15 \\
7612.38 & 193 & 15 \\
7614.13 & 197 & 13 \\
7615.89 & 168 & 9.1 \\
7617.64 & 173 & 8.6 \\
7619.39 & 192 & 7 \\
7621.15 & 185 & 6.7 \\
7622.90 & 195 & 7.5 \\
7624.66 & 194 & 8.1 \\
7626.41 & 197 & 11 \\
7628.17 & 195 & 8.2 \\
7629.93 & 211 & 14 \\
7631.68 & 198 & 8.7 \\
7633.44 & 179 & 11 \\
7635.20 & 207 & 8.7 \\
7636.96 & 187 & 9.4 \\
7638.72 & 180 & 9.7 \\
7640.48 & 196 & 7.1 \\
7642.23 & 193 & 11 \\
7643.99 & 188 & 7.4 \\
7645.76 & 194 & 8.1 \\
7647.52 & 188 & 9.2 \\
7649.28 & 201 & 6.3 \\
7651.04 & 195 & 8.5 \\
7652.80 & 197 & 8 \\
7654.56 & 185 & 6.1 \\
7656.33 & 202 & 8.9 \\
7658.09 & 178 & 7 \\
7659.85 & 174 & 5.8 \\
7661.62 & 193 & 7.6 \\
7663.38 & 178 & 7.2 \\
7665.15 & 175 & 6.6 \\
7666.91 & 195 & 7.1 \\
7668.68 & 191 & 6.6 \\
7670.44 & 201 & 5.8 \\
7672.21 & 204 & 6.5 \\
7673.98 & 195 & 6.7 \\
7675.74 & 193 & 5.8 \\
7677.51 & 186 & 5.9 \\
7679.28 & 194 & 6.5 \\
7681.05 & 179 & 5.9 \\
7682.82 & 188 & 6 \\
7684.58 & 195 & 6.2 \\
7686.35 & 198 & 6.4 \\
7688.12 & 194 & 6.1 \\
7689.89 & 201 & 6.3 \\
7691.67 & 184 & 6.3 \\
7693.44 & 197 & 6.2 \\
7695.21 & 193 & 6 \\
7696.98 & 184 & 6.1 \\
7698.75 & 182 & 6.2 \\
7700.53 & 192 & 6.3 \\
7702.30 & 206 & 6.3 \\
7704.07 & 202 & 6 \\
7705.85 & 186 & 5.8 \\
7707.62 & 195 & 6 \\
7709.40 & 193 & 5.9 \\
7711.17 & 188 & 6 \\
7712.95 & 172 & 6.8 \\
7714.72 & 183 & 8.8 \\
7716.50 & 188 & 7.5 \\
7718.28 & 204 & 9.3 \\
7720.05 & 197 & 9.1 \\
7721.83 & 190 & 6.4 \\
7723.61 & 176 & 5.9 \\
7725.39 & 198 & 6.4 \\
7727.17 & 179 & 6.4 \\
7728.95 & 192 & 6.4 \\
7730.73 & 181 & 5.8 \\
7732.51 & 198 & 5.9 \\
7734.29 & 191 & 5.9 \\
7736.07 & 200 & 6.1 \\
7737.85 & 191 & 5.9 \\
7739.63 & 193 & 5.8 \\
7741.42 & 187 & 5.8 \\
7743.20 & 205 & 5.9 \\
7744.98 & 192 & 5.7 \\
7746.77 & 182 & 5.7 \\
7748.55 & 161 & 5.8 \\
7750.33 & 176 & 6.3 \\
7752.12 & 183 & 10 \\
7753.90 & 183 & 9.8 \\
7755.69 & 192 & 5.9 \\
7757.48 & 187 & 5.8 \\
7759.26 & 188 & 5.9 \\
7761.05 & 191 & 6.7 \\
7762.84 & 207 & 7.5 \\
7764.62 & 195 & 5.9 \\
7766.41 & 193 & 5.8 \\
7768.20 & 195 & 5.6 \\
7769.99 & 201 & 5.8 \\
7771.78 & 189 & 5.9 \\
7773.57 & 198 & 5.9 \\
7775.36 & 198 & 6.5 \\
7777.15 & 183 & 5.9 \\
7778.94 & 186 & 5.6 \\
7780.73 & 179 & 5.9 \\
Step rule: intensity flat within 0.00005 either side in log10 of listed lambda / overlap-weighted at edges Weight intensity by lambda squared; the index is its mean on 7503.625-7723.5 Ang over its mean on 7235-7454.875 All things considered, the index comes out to 1.08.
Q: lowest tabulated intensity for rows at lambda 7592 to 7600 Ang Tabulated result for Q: 186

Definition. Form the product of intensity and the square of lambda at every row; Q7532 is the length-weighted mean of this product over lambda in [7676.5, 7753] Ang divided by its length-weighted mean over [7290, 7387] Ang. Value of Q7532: 1.10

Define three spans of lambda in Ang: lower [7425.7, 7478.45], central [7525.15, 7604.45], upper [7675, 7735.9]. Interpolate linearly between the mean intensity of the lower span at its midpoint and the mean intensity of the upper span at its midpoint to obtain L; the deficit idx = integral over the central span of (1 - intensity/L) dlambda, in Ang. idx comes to -0.9 Ang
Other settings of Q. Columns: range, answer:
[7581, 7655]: 168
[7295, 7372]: 173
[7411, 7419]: 180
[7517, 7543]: 183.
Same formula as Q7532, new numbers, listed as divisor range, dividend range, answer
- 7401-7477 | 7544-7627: 1.05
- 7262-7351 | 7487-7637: 1.08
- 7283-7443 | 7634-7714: 1.09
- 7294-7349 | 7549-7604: 1.08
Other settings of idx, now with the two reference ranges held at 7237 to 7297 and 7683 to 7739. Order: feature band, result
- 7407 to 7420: 0.32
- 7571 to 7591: 0.01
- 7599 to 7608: -0.61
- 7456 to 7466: 0.34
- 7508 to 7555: -0.05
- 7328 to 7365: 0.49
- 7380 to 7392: 0.33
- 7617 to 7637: -0.21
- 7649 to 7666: 0.34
